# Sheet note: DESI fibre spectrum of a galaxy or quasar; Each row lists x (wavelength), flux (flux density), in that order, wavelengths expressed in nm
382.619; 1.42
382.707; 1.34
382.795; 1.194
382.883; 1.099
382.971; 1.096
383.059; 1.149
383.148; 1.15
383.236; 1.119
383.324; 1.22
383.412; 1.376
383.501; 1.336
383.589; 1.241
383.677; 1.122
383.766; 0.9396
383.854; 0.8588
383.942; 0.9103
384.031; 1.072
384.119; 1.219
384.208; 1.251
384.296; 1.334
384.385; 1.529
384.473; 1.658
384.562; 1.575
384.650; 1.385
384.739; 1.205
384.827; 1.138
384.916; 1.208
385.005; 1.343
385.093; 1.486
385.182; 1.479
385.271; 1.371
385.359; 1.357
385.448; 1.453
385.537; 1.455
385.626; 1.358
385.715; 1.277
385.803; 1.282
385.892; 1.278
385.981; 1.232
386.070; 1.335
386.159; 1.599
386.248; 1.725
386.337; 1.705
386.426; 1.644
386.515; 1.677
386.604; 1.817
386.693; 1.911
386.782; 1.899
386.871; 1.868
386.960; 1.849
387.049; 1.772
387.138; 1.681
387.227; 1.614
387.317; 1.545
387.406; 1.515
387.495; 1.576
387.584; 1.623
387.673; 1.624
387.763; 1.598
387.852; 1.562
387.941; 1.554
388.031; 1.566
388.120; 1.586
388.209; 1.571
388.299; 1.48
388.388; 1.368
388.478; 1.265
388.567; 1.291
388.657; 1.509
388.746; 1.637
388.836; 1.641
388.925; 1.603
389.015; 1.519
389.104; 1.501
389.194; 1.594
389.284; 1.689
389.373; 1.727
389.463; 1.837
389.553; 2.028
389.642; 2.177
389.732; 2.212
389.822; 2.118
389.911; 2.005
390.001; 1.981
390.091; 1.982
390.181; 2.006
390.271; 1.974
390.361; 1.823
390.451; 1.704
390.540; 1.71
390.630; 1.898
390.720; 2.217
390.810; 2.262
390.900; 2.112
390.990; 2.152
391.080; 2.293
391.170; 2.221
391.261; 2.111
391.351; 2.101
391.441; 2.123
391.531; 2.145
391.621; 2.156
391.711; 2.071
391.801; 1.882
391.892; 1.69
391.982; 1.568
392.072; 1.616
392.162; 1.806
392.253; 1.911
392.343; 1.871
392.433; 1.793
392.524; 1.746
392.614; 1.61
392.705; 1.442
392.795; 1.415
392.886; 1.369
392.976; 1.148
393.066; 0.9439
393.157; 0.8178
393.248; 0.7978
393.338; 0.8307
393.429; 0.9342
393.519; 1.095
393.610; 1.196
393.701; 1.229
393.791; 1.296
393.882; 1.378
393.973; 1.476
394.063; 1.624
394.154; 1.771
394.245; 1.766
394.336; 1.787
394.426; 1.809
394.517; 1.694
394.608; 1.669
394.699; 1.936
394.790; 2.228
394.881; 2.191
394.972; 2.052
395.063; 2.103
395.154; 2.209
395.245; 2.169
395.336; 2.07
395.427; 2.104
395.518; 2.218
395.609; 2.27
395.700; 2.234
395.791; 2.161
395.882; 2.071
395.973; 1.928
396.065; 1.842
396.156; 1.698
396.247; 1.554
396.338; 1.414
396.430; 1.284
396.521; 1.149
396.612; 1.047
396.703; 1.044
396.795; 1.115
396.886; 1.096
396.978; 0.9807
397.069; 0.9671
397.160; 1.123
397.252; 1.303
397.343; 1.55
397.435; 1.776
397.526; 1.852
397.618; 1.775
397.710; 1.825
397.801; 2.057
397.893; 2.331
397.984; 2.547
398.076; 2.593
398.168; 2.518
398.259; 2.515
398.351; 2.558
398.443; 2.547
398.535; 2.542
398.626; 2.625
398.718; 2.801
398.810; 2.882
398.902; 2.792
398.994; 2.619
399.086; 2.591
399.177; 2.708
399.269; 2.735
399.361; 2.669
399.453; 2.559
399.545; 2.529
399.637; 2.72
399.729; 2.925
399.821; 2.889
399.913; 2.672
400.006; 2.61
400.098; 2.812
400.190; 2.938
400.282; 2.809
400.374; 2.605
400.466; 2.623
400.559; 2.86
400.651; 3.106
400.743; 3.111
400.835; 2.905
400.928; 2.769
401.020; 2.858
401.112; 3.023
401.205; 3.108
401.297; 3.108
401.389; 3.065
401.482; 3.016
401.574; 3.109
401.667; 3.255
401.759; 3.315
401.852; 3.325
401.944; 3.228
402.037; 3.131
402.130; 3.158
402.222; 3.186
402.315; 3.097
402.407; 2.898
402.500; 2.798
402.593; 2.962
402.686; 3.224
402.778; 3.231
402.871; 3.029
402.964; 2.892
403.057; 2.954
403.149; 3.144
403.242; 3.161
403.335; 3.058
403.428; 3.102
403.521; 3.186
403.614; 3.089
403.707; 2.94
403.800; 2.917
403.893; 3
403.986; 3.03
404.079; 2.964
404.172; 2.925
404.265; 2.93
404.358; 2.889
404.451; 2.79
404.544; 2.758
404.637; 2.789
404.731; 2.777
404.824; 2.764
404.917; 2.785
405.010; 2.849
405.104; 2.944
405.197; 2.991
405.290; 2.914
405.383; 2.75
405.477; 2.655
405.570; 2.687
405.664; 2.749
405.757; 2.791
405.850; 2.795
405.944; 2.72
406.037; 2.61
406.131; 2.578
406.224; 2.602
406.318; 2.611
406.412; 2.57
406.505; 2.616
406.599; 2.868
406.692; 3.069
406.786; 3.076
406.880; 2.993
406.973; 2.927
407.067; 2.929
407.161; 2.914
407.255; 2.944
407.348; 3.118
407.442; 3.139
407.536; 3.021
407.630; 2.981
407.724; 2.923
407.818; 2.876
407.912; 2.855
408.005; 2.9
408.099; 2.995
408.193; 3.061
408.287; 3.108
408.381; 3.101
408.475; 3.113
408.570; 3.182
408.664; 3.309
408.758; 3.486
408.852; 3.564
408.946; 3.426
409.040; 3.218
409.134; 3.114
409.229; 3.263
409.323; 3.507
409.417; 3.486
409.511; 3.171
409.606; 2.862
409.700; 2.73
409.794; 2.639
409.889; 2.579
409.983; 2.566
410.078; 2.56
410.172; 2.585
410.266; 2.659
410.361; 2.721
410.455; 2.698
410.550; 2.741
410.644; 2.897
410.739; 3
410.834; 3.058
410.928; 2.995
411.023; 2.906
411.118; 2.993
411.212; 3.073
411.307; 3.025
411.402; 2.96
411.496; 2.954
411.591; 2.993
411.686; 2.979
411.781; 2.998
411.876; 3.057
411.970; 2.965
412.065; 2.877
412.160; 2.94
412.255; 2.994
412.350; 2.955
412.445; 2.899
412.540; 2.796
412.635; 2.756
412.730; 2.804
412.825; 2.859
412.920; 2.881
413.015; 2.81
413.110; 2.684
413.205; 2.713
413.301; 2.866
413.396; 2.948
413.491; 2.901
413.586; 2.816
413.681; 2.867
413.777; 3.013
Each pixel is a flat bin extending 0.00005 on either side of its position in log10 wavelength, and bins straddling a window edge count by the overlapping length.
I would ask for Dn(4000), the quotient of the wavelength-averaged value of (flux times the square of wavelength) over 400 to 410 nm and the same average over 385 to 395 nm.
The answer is 1.92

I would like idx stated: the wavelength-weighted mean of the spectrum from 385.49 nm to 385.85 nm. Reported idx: 1.34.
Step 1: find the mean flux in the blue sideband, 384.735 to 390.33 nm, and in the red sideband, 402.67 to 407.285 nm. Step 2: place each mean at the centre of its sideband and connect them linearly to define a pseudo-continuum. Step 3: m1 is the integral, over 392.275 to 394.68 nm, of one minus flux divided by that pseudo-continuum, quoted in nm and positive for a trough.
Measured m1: 0.74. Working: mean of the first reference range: 1.61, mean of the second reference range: 2.89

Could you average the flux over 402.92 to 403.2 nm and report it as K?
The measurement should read 3.01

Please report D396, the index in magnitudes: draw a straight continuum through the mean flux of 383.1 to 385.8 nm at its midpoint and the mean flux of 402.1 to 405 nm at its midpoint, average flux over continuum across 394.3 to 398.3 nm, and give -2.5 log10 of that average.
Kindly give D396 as 0.27 mag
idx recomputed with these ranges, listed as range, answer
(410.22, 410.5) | 2.69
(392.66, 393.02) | 1.35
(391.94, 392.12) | 1.6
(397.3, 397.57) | 1.73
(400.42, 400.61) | 2.75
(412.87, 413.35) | 2.79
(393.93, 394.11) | 1.56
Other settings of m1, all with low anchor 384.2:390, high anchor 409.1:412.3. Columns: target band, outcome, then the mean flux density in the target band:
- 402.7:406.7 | -0.45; 2.87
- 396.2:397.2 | 0.45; 1.16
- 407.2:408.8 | -0.17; 3.06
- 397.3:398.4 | 0.02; 2.16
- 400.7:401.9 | -0.34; 3.08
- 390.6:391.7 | -0.21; 2.15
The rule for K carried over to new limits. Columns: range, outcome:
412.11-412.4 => 2.96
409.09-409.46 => 3.34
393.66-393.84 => 1.27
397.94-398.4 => 2.54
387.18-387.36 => 1.58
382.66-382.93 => 1.21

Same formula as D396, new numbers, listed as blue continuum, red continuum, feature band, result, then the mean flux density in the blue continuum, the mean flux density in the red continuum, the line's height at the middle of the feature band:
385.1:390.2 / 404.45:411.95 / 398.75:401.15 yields -0.16 mag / 1.63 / 2.93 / 2.41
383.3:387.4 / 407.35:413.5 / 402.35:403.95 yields -0.20 mag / 1.43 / 2.97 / 2.52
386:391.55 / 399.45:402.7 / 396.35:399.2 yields 0.33 mag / 1.78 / 2.96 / 2.64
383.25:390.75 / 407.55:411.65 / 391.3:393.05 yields 0.08 mag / 1.56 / 3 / 1.89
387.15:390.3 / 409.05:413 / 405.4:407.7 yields -0.06 mag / 1.69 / 2.92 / 2.67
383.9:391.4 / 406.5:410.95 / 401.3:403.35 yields -0.20 mag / 1.64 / 2.99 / 2.58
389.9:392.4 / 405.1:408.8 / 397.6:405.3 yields -0.11 mag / 1.98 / 2.91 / 2.59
